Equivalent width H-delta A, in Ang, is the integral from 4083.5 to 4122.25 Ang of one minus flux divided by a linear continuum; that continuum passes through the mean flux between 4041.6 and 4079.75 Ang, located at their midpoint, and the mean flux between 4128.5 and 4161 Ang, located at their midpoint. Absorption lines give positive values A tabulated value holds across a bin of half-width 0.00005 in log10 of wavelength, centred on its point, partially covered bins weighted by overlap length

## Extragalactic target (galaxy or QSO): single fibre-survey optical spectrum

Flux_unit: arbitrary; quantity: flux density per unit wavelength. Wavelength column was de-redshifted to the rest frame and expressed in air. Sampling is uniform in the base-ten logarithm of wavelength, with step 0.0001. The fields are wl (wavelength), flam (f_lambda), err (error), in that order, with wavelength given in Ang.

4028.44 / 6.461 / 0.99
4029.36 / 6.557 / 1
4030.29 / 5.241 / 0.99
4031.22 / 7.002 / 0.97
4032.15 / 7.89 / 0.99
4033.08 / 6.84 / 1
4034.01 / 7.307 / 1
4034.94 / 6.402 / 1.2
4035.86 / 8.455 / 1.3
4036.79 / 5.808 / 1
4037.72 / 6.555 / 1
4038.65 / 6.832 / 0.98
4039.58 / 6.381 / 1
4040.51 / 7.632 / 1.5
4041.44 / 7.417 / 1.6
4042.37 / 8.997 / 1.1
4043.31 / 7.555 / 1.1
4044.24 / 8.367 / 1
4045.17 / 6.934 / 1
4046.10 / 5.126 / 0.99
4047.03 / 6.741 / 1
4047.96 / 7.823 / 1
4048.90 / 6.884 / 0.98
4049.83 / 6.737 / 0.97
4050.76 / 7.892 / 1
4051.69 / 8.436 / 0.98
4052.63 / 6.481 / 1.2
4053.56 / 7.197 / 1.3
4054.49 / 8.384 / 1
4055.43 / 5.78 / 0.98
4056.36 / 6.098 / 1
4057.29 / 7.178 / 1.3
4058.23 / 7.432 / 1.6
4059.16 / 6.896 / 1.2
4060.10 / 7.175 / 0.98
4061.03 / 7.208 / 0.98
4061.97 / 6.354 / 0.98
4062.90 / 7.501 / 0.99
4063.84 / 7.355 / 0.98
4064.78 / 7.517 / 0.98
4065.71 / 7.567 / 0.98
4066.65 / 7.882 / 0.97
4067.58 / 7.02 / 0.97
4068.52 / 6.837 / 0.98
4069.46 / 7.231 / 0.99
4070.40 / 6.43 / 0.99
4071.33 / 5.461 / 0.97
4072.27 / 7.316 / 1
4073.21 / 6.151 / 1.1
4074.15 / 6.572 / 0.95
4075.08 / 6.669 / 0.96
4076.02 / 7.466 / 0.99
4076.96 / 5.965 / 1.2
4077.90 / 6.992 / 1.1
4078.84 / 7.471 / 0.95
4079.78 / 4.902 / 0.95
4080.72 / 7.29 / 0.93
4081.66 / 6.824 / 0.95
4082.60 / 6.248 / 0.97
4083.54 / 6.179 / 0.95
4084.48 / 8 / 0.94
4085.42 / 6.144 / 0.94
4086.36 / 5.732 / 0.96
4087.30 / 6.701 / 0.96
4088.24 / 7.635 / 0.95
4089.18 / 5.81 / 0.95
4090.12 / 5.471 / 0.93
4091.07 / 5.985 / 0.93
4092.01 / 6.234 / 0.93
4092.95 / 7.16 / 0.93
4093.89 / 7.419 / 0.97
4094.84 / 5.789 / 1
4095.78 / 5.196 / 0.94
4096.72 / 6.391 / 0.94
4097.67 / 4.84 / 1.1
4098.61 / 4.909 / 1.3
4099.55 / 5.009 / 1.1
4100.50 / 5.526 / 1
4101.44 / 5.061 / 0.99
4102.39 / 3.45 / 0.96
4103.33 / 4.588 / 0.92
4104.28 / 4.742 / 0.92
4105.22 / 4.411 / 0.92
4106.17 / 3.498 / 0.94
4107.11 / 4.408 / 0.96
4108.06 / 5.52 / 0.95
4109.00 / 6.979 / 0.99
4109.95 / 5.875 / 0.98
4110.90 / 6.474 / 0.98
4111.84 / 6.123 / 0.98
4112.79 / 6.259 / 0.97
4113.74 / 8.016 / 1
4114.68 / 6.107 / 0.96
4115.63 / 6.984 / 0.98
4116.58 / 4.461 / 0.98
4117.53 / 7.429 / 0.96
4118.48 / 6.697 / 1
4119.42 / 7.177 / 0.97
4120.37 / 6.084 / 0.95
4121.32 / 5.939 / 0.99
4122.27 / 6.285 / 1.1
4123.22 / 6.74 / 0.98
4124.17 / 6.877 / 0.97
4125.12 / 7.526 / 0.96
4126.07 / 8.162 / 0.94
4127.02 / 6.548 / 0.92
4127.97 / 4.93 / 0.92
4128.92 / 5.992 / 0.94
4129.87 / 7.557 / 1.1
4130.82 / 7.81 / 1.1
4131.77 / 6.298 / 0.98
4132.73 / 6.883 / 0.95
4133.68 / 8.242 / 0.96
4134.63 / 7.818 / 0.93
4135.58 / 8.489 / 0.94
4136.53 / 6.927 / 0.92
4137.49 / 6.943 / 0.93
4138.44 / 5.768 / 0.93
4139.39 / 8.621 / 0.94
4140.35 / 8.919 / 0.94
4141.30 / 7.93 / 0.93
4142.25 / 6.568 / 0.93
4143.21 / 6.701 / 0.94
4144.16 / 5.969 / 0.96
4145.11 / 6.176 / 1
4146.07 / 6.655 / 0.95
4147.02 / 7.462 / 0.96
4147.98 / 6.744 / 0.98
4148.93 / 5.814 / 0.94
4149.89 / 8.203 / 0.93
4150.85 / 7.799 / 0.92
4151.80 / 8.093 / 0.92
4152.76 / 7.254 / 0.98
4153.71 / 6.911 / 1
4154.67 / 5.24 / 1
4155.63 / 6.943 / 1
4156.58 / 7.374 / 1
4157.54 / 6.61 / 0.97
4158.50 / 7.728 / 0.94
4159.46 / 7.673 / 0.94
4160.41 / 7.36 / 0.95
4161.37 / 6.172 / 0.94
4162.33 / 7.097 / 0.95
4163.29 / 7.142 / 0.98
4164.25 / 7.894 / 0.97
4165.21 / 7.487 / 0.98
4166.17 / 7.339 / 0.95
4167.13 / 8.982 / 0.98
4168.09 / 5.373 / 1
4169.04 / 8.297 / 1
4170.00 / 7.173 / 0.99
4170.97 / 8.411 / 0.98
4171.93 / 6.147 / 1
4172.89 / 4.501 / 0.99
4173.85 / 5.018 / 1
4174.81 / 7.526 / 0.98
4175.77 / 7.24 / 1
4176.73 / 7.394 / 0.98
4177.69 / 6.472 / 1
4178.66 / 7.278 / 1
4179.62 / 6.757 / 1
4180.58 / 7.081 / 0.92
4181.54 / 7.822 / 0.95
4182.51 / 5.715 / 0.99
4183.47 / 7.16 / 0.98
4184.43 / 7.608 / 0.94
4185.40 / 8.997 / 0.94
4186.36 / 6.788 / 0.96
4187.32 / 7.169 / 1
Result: 6.5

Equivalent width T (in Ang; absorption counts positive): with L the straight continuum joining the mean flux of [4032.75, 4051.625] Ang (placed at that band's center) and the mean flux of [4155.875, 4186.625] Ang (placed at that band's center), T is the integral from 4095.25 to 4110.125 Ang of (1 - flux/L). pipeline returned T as 4.4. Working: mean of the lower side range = 7.17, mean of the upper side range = 7.11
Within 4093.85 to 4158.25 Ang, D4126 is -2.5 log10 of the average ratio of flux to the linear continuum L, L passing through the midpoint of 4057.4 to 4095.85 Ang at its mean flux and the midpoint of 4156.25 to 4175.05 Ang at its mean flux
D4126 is 0.07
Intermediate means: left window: 6.73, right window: 7.05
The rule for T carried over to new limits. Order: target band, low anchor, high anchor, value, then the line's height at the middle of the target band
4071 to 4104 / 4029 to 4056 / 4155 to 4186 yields 4.5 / 7.1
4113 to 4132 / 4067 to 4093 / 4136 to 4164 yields 0.5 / 6.87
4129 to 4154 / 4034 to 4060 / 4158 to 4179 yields -0.5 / 7.09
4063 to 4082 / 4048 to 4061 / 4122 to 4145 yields 0.7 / 7.14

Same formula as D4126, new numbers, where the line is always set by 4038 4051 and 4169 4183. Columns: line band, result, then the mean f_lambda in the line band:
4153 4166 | -0.03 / 7.06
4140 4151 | -0.02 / 7.04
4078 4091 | 0.10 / 6.49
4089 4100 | 0.20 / 5.85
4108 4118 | 0.09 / 6.42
